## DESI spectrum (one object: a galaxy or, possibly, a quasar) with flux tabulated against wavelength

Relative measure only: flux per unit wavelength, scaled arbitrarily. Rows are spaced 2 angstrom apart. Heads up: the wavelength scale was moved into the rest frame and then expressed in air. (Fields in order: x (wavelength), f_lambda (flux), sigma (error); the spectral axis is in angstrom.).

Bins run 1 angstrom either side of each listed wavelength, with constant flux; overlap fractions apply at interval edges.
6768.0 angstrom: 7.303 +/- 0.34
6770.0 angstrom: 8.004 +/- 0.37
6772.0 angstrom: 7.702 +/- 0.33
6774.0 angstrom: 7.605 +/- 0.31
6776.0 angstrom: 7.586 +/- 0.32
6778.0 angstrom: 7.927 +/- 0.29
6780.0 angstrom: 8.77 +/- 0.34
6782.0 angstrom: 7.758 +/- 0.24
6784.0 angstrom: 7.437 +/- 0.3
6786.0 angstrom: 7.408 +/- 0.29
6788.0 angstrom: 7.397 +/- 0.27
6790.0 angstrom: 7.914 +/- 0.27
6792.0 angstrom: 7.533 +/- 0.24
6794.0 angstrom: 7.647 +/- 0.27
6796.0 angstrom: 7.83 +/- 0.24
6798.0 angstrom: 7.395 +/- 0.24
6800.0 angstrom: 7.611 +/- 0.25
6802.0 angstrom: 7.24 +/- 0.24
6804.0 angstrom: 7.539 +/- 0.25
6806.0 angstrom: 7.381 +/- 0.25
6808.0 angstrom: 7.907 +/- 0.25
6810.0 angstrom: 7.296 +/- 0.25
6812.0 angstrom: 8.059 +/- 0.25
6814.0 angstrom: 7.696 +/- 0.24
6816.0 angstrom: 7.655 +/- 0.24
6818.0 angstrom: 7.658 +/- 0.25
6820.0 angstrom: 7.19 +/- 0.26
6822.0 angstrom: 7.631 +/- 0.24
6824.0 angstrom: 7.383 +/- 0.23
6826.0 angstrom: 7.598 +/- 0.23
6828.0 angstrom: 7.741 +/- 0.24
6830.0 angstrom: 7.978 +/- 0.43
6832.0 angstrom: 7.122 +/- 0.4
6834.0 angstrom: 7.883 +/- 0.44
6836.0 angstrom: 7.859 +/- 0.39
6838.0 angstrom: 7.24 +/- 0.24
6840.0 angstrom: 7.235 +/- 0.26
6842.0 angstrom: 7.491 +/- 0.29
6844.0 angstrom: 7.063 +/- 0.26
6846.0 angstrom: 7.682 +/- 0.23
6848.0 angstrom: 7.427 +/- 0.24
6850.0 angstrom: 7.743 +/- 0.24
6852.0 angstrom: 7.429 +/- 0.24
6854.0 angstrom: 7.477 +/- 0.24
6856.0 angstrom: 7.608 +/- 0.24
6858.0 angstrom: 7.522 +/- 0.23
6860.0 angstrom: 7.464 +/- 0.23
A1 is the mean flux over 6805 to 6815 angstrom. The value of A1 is 7.67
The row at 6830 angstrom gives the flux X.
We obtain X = 7.978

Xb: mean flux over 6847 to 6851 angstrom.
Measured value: 7.58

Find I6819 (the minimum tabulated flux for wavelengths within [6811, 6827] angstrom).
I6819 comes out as 7.19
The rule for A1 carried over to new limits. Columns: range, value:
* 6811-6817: 7.8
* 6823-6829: 7.57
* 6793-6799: 7.62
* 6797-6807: 7.43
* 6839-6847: 7.37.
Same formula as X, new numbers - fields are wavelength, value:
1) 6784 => 7.437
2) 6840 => 7.235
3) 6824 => 7.383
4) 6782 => 7.758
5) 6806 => 7.381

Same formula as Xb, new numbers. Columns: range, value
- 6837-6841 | 7.24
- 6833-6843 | 7.54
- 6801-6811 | 7.47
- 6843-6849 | 7.39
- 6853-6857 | 7.54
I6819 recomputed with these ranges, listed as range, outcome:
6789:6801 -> 7.395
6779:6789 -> 7.397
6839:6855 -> 7.063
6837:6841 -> 7.235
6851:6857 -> 7.429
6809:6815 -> 7.296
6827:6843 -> 7.122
